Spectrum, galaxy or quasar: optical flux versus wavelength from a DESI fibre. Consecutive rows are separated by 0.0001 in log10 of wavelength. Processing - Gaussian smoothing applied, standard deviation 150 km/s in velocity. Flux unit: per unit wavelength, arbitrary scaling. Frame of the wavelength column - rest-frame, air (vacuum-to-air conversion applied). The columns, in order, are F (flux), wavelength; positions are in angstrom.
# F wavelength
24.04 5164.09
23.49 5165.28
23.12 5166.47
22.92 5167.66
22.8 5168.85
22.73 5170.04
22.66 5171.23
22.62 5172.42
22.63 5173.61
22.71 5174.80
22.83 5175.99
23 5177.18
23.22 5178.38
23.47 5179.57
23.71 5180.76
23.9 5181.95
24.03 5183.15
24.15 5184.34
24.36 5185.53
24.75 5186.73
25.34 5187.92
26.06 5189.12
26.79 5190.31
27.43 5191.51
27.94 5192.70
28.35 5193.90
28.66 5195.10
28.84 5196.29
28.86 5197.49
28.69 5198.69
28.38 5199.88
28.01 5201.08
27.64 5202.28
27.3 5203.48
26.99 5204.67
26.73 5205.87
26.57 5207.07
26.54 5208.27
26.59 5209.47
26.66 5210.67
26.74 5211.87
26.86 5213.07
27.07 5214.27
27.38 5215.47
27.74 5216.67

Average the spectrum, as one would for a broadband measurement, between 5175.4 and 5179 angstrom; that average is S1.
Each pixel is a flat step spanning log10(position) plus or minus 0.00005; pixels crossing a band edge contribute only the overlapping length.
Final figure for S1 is 23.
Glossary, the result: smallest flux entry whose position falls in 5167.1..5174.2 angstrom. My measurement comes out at 22.62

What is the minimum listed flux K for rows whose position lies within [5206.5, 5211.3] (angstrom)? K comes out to 26.54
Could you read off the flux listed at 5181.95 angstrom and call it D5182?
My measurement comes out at 23.9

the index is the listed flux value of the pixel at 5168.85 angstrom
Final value 22.8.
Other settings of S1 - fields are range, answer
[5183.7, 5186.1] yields 24.3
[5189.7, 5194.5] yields 27.6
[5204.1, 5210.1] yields 26.7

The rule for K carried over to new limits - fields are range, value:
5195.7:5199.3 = 28.69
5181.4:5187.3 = 23.9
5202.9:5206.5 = 26.73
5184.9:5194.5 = 24.36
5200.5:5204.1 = 27.3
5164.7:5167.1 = 23.12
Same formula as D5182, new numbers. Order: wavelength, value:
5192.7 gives 27.94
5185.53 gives 24.36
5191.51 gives 27.43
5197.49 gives 28.86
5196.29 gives 28.84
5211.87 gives 26.74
